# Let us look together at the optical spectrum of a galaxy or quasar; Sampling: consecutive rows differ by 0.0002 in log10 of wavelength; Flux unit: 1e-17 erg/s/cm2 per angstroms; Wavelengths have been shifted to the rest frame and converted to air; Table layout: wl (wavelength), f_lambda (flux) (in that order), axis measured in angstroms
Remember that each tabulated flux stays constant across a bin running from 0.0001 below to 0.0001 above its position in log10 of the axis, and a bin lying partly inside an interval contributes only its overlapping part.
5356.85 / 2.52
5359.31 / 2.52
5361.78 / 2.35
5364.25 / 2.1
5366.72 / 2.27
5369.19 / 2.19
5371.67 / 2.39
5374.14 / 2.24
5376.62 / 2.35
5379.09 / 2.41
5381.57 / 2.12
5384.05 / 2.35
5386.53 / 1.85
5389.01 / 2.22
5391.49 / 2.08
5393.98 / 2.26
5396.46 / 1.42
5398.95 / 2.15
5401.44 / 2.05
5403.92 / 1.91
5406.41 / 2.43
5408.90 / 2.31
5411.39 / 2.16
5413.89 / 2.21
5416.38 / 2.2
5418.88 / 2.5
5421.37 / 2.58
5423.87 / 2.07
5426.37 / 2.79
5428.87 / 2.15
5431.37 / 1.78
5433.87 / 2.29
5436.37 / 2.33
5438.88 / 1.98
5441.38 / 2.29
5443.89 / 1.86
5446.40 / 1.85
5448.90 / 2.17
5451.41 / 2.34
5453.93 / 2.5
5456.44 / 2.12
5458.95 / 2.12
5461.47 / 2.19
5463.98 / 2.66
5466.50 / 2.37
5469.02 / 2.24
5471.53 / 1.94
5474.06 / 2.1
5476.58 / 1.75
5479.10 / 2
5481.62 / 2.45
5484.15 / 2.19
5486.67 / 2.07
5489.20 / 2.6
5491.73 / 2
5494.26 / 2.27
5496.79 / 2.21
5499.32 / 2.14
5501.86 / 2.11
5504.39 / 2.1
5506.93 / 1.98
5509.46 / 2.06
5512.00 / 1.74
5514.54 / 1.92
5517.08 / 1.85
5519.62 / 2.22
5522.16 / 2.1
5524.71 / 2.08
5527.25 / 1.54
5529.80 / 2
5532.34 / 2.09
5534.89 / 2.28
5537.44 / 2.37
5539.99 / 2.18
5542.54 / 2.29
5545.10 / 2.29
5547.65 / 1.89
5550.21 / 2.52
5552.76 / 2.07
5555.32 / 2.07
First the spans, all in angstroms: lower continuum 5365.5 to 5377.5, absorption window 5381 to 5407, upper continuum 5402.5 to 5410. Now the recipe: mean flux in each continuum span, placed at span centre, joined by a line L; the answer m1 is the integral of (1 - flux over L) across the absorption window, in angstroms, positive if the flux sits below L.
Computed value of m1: 2.00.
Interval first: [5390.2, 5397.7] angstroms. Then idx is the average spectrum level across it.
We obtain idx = 1.92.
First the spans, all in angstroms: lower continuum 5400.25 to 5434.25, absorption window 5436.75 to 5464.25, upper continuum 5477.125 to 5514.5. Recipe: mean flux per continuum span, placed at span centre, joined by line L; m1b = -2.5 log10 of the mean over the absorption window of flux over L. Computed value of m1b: 0.01 mag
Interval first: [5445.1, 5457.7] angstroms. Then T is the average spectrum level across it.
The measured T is 2.2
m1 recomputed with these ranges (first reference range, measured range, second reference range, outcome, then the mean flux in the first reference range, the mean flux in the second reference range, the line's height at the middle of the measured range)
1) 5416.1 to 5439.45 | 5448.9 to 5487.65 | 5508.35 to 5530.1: -1.3 angstroms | 2.28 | 1.94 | 2.13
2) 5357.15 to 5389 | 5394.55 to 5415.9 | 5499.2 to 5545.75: 1.3 angstroms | 2.27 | 2.07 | 2.22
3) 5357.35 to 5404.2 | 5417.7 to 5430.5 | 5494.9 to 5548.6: -1.5 angstroms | 2.18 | 2.07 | 2.15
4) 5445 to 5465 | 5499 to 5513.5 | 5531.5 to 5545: 1.5 angstroms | 2.24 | 2.25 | 2.24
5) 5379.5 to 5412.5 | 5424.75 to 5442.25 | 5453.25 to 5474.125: -0.3 angstroms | 2.11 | 2.25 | 2.19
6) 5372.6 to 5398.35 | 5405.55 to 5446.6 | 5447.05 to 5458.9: -0.6 angstroms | 2.13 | 2.24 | 2.2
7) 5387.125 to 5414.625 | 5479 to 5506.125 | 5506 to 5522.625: -2.7 angstroms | 2.1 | 1.98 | 2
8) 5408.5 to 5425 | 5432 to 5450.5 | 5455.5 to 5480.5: 1.0 angstroms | 2.29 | 2.15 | 2.22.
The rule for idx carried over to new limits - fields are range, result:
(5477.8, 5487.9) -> 2.18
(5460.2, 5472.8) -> 2.28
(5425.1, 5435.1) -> 2.25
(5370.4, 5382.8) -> 2.3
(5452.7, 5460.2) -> 2.25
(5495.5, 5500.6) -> 2.17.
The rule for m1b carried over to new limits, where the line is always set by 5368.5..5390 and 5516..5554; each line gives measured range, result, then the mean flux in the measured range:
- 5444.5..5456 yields 0.00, 2.19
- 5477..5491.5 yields -0.03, 2.21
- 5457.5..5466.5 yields -0.07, 2.33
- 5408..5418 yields -0.01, 2.23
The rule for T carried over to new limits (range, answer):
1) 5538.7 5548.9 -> 2.16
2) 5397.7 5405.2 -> 2.04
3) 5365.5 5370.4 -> 2.23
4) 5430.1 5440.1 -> 2.1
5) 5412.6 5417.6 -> 2.2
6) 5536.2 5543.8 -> 2.28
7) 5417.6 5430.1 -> 2.42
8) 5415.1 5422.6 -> 2.43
